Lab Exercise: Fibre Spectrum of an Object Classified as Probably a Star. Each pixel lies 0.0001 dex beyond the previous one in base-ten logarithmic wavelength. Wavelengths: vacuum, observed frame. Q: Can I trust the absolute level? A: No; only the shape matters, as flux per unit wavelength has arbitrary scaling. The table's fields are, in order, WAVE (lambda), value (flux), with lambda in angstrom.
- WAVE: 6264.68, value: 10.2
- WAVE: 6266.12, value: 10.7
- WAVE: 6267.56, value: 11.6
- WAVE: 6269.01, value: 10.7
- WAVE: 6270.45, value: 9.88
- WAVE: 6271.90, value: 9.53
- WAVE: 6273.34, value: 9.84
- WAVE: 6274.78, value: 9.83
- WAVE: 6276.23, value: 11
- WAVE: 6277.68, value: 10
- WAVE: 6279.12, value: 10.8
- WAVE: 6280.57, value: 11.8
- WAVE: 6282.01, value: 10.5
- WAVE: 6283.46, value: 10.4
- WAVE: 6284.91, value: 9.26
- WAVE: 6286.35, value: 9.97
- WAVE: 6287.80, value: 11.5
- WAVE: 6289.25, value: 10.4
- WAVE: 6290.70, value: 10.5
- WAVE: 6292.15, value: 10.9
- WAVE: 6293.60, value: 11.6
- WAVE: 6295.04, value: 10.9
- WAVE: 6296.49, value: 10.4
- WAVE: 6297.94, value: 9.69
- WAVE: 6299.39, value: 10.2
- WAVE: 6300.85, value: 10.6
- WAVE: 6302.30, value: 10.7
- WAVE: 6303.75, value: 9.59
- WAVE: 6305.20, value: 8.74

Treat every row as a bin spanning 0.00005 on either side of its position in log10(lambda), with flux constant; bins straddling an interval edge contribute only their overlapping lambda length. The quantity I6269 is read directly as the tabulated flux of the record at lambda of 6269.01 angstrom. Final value 10.7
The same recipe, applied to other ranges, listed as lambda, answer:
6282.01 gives 10.5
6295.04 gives 10.9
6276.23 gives 11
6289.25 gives 10.4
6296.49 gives 10.4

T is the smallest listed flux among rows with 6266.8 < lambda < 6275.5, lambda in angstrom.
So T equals 9.53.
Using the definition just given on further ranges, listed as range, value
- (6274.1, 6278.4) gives 9.83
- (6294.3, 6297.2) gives 10.4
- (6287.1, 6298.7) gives 9.69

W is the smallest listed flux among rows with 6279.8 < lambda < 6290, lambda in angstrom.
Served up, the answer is 9.26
